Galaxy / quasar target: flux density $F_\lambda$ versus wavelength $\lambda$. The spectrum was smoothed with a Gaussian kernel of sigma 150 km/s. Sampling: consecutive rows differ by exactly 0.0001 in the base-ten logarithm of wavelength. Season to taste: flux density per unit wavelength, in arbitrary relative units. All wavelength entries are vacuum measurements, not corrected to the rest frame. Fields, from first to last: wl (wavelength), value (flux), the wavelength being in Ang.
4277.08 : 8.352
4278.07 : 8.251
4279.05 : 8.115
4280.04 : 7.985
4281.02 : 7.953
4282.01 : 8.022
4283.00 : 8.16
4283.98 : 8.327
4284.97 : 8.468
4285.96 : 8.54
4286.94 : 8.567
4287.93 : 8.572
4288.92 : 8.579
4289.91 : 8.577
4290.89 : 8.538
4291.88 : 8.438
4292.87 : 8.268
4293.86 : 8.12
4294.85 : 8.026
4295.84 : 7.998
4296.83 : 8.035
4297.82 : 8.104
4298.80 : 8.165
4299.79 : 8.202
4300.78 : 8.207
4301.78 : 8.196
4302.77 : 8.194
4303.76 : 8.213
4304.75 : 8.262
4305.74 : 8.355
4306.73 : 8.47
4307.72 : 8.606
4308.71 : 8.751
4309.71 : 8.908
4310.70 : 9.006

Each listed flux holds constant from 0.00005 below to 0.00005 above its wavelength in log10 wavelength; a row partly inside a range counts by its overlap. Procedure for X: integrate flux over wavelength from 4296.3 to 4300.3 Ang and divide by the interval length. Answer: 8.14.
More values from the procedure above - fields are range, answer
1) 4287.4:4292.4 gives 8.53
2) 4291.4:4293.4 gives 8.34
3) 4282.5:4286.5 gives 8.38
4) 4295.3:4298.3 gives 8.04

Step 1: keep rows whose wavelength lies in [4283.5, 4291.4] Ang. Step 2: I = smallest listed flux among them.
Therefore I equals 8.327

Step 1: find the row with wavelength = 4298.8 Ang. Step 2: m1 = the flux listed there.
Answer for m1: 8.165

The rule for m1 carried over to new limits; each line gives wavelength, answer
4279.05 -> 8.115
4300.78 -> 8.207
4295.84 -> 7.998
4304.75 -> 8.262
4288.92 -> 8.579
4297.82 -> 8.104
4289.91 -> 8.577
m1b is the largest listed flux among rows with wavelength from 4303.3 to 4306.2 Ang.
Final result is 8.355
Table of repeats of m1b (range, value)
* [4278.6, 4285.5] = 8.468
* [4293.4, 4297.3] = 8.12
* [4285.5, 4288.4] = 8.572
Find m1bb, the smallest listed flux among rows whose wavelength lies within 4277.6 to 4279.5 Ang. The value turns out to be 8.115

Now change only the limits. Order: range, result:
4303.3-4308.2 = 8.213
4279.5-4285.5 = 7.953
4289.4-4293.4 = 8.268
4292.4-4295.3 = 8.026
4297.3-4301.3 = 8.104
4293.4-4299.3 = 7.998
